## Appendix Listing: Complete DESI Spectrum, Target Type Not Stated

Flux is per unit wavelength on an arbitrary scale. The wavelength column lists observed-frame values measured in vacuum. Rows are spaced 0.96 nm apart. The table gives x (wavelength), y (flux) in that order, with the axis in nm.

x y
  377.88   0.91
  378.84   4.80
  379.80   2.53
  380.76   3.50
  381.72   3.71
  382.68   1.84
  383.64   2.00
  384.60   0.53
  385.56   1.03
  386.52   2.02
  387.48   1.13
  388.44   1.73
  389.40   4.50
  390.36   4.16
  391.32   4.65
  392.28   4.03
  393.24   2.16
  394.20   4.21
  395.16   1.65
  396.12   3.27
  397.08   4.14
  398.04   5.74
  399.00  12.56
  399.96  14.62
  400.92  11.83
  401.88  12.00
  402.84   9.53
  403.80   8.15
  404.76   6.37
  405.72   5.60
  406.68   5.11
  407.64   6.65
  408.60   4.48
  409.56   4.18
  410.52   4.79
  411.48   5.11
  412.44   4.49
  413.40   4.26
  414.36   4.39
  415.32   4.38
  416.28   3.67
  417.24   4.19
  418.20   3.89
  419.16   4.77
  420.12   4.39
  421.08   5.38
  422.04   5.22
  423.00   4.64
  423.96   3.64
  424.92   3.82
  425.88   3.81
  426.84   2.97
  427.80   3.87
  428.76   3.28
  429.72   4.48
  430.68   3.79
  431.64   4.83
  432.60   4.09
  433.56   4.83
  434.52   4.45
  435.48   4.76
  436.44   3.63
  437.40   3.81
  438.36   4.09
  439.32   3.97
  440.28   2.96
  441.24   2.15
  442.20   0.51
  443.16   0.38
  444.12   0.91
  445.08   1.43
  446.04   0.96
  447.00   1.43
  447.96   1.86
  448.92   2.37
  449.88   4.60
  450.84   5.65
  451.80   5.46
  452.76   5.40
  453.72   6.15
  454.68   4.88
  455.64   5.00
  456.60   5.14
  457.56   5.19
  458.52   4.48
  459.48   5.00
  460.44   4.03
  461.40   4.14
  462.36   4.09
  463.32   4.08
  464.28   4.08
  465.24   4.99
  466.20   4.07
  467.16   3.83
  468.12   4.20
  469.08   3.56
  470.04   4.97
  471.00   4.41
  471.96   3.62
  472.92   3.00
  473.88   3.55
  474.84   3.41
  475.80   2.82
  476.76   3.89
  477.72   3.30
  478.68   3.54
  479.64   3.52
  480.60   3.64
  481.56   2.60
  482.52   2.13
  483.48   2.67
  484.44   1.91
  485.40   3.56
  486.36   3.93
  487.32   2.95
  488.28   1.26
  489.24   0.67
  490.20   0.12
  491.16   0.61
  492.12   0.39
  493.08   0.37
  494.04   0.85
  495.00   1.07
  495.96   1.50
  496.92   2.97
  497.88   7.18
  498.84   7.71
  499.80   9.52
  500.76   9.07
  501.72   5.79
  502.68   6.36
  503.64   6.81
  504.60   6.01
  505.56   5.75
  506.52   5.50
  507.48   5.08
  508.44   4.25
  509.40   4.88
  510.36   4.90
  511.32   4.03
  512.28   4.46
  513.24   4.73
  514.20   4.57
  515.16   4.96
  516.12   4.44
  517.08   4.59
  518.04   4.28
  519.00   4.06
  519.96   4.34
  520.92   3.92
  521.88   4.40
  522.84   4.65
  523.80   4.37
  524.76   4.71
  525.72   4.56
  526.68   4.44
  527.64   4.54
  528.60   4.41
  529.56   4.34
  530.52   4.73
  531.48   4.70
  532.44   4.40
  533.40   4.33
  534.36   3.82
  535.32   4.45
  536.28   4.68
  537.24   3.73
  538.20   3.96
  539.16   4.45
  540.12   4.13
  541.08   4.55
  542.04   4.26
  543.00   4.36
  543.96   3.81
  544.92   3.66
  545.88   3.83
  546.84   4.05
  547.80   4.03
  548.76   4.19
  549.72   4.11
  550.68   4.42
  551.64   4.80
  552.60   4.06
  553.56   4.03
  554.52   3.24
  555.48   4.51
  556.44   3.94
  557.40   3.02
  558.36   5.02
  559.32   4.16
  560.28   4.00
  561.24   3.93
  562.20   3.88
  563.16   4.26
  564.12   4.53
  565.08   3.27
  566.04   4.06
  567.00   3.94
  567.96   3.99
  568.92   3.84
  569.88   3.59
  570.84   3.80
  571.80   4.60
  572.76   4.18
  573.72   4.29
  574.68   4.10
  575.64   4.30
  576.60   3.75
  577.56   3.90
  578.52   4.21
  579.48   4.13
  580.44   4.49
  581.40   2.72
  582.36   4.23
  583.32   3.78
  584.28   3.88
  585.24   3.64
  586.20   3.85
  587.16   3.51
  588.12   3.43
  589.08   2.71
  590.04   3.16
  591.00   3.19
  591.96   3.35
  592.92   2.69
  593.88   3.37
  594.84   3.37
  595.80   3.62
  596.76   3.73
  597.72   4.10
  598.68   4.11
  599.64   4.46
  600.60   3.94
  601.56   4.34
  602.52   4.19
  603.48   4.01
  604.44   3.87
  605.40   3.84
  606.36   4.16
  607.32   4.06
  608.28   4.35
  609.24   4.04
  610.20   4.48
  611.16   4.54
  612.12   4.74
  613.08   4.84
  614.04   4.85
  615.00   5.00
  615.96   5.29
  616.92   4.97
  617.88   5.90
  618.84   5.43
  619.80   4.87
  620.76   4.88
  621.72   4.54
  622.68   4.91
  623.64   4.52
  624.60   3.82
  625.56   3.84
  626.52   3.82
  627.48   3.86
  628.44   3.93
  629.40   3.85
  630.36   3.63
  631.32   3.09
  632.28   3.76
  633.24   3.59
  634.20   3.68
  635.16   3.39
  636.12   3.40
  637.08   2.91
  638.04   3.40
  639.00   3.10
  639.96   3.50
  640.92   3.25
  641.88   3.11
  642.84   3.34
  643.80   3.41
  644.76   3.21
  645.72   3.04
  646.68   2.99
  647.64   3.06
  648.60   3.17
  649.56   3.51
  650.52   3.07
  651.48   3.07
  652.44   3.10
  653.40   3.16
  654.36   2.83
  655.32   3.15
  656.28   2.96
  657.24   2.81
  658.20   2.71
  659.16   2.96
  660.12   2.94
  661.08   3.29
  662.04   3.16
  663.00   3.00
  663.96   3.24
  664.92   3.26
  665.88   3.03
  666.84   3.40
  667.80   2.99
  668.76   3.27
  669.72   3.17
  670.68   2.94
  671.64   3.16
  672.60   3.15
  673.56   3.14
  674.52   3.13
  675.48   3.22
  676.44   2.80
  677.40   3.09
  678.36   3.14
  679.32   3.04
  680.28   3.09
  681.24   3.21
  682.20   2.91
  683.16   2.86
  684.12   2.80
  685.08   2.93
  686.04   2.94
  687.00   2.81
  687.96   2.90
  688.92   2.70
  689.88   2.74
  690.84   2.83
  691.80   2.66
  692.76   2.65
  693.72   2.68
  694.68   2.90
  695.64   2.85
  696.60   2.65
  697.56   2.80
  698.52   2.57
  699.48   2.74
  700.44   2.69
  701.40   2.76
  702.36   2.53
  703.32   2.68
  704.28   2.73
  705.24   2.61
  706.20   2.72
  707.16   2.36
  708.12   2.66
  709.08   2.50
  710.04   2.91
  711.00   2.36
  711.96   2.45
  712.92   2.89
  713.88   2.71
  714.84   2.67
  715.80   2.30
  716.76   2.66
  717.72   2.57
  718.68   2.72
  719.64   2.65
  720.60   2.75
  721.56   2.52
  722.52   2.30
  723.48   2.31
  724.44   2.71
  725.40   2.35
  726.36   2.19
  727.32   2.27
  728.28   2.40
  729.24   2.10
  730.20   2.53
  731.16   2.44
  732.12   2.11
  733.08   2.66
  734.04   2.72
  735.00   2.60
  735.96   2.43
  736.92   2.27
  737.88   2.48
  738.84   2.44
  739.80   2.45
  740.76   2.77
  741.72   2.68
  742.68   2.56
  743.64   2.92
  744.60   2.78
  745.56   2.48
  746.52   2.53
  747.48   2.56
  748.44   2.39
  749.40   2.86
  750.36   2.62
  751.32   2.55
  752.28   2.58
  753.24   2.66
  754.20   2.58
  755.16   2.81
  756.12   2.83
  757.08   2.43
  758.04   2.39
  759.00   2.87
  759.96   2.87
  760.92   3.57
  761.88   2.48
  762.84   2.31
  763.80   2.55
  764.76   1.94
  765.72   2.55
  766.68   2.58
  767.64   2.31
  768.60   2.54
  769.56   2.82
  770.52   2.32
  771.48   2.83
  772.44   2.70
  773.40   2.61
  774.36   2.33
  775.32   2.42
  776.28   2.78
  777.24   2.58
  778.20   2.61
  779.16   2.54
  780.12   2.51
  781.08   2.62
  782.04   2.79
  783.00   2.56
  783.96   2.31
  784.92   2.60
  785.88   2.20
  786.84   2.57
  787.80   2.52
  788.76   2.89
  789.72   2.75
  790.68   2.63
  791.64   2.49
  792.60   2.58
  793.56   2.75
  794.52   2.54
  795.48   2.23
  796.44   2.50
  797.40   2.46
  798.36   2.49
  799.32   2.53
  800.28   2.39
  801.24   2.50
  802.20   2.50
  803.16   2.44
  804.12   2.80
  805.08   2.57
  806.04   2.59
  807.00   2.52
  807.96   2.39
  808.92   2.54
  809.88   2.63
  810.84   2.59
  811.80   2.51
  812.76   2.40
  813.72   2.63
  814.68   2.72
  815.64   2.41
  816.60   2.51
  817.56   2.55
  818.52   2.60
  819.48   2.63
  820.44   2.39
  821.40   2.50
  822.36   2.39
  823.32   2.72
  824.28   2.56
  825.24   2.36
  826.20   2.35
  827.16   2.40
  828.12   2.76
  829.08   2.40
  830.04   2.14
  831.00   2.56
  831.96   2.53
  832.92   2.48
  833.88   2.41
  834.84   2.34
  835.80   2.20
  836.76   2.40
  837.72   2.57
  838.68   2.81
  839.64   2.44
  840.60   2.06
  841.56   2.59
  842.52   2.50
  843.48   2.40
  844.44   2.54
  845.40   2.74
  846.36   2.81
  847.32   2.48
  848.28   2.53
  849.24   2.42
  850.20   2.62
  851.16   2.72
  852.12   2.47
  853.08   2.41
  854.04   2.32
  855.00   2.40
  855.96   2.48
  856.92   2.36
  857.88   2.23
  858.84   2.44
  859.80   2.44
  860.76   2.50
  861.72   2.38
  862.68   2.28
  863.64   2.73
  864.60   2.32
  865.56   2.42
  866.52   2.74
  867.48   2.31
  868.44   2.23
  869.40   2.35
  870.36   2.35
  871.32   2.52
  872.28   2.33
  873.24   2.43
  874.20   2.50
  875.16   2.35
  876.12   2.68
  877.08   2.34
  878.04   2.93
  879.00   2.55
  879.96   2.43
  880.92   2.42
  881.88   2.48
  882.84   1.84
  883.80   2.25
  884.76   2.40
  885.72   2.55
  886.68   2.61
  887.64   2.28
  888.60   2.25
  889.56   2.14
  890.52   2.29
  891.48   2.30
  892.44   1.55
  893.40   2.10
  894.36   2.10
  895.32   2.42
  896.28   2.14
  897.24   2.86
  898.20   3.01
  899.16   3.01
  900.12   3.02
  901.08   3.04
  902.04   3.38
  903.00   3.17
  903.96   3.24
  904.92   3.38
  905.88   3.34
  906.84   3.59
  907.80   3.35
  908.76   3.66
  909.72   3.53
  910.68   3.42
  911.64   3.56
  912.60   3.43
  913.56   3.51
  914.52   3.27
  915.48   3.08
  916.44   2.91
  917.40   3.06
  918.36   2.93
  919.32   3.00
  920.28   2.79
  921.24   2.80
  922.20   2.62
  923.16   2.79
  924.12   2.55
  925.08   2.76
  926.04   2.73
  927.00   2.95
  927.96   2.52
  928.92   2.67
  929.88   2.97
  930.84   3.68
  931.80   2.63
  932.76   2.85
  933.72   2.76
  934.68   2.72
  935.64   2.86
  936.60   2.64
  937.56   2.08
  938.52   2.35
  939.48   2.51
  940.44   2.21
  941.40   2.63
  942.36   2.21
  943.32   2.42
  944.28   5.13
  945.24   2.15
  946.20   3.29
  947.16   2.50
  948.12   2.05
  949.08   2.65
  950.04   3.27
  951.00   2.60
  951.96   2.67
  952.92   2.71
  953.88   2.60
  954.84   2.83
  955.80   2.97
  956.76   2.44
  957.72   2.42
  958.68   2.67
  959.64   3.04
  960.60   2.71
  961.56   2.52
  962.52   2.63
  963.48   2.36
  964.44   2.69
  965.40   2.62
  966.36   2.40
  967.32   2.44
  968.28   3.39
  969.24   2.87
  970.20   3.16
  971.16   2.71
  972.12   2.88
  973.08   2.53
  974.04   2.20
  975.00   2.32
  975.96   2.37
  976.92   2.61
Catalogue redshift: 2.25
